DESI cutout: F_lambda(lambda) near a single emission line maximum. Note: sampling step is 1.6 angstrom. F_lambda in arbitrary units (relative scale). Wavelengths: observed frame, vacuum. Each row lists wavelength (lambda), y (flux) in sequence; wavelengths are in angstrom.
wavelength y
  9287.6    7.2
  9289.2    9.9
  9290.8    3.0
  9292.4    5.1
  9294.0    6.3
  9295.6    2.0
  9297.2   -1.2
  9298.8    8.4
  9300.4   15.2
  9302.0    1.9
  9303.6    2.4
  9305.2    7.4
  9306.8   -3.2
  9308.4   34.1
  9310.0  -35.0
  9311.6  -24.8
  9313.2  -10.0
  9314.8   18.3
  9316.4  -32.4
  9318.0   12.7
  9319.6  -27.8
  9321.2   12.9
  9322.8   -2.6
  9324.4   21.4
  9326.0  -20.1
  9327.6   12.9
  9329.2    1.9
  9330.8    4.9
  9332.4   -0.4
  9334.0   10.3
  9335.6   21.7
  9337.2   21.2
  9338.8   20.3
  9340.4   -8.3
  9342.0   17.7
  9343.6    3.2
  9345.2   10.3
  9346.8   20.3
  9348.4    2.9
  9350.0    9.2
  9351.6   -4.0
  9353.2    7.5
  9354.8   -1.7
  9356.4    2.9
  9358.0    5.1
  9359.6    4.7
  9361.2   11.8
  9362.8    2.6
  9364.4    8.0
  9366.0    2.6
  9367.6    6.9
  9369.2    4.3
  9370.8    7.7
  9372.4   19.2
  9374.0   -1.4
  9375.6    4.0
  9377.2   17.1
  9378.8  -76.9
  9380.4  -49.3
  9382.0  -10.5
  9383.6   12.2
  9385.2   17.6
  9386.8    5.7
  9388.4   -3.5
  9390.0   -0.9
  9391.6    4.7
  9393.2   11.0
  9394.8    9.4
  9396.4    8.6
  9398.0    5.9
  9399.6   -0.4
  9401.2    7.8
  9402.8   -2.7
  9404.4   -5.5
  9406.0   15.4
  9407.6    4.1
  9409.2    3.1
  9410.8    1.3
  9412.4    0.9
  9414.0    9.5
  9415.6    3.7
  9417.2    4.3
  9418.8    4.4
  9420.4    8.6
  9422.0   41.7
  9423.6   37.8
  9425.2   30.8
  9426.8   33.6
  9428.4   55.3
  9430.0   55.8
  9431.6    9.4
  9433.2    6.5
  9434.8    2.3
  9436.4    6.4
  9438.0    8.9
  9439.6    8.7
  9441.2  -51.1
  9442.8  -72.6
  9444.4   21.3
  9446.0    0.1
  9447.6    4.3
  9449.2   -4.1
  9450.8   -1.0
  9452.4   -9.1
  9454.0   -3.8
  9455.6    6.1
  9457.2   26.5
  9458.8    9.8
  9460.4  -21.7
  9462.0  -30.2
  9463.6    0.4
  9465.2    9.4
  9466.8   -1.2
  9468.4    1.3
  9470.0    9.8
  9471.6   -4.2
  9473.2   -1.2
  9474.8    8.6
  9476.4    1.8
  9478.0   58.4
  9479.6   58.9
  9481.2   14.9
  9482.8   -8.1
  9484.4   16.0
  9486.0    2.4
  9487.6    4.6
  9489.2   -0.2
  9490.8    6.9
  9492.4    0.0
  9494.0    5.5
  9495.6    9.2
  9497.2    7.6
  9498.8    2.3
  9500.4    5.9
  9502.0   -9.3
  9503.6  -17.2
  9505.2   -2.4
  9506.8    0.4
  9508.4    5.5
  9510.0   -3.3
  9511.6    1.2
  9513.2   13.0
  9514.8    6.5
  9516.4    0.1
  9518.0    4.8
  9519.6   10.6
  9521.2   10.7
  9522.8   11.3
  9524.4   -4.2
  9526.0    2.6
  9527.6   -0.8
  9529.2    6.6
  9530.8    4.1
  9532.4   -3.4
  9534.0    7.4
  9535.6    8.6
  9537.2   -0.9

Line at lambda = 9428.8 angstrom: [O III] 5007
